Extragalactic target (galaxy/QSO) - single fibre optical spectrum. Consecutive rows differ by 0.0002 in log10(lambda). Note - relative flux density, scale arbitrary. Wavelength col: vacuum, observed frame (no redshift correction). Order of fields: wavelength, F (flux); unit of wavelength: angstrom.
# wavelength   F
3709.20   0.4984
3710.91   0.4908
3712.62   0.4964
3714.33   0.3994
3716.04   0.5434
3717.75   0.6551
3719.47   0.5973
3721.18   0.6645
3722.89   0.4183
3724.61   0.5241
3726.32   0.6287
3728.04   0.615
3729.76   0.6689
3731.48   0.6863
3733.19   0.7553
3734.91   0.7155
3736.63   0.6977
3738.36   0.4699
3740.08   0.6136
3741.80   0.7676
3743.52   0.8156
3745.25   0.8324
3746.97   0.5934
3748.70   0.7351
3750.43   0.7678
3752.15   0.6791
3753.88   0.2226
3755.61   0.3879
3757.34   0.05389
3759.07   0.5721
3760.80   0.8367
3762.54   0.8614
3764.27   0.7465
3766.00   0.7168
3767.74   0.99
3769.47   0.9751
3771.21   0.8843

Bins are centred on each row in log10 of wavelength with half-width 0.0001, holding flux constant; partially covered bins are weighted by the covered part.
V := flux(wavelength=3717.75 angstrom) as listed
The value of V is 0.6551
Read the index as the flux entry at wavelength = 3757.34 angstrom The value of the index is 0.05389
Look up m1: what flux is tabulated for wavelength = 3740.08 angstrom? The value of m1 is 0.6136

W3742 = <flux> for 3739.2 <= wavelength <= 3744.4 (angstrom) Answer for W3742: 0.732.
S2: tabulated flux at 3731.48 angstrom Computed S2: 0.6863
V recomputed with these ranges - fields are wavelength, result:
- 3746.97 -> 0.5934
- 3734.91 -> 0.7155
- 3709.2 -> 0.4984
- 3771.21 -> 0.8843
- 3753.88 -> 0.2226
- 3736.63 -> 0.6977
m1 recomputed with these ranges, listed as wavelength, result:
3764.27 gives 0.7465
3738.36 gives 0.4699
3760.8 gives 0.8367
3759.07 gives 0.5721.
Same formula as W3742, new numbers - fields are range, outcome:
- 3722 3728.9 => 0.547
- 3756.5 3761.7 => 0.491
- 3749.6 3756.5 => 0.512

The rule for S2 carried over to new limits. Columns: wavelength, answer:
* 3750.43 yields 0.7678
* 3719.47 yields 0.5973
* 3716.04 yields 0.5434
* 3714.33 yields 0.3994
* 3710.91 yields 0.4908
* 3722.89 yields 0.4183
